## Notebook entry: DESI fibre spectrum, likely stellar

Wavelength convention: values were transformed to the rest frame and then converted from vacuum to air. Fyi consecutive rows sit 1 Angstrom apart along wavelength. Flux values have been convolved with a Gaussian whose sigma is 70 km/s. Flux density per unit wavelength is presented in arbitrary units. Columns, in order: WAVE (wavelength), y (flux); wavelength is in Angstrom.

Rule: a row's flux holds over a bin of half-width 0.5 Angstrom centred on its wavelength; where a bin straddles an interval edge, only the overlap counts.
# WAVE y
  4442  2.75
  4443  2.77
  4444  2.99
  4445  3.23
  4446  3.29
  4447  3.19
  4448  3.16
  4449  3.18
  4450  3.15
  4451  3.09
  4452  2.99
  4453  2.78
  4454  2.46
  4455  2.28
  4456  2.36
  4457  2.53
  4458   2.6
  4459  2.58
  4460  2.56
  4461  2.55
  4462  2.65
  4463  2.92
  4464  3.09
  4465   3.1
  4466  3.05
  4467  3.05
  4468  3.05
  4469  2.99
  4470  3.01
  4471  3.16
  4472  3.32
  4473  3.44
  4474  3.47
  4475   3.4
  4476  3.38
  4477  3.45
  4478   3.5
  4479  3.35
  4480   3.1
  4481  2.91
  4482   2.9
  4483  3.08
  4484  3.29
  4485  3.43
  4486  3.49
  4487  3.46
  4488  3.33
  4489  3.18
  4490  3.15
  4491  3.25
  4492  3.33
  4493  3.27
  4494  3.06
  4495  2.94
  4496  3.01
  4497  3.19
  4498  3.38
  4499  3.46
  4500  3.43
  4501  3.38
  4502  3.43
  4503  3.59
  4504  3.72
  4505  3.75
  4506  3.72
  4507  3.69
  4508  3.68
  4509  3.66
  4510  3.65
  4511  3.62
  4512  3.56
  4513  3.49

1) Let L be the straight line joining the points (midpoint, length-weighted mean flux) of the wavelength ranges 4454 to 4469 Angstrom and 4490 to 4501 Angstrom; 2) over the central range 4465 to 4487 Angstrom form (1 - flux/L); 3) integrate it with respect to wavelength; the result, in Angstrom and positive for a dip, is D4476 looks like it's -2.1 Angstrom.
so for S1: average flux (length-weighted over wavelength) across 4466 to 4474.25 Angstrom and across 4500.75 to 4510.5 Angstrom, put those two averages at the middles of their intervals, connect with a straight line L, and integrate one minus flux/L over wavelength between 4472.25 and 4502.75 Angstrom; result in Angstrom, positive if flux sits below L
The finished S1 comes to 1.0 Angstrom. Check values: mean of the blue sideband 3.17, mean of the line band 3.28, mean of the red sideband 3.63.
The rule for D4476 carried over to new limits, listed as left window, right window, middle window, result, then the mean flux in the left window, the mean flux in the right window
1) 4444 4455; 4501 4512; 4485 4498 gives 0.9 Angstrom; 3.01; 3.63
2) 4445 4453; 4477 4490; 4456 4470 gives 1.6 Angstrom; 3.13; 3.26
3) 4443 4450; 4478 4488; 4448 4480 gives 2.0 Angstrom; 3.14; 3.24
